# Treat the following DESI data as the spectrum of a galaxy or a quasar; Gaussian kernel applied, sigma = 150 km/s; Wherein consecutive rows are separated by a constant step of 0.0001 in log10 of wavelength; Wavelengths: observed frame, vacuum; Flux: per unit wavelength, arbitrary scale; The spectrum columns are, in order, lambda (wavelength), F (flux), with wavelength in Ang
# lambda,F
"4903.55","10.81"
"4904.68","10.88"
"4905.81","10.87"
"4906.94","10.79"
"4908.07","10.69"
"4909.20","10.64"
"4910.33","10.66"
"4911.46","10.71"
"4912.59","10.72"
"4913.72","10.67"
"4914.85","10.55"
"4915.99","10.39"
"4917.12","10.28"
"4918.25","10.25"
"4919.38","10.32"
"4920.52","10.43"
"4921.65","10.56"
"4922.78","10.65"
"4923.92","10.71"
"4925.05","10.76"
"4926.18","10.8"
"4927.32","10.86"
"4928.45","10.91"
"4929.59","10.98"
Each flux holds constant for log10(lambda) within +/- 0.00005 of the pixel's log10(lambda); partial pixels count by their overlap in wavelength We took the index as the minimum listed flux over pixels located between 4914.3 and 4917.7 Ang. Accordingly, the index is 10.28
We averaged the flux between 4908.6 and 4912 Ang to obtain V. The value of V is 10.7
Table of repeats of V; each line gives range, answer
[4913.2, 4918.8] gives 10.4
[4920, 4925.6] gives 10.6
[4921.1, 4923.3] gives 10.6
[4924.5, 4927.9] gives 10.8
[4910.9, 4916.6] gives 10.6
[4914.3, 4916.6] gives 10.4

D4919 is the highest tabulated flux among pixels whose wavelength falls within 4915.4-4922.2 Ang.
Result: 10.56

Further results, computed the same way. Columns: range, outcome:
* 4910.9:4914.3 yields 10.72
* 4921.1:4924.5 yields 10.71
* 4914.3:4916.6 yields 10.55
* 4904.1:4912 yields 10.88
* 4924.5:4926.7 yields 10.8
